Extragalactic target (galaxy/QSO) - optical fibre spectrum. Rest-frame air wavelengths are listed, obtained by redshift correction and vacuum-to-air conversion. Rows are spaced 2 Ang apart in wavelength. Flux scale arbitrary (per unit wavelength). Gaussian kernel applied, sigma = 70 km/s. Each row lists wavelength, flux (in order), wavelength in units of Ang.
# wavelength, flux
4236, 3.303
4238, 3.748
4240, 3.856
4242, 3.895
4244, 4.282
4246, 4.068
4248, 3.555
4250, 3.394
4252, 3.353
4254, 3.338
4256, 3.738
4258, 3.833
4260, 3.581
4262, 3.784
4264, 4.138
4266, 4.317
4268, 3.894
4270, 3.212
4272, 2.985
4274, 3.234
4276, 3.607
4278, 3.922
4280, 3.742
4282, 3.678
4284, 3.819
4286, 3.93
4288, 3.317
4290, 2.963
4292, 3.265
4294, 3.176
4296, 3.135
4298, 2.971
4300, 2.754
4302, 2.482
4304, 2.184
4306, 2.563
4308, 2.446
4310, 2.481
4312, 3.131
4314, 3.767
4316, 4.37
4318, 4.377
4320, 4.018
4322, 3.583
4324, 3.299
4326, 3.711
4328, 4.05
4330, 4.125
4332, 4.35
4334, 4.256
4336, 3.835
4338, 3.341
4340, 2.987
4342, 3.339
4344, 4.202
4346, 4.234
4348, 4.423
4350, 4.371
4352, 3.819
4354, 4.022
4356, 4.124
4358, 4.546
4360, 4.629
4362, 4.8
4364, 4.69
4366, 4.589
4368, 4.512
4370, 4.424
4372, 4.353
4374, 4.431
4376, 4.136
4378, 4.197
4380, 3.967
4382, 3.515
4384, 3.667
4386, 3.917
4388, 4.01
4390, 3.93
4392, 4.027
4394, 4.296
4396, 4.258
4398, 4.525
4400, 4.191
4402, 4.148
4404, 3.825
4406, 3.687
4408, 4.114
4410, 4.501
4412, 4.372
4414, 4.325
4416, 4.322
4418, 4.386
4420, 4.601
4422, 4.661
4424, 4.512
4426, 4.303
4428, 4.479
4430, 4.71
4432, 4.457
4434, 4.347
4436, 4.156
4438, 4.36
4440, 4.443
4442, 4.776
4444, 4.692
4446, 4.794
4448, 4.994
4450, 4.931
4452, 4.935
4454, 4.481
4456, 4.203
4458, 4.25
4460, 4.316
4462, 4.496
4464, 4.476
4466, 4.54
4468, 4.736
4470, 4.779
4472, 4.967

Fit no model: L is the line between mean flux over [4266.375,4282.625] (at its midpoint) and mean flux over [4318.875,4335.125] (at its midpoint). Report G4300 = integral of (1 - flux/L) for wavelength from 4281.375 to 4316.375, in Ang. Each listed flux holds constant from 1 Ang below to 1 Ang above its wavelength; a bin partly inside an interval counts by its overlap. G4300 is 5.8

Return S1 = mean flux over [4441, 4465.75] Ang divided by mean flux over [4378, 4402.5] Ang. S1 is 1.1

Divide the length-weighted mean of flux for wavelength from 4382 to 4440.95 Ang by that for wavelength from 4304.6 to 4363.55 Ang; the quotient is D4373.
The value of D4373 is 1.1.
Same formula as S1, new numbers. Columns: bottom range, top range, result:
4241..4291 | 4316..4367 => 1.11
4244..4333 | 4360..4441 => 1.22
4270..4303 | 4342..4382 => 1.30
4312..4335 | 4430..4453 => 1.17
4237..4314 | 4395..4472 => 1.30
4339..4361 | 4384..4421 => 1.03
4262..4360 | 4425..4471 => 1.26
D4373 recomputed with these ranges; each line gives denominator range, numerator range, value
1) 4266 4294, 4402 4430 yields 1.23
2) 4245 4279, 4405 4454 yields 1.23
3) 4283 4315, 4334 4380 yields 1.38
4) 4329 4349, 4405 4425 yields 1.11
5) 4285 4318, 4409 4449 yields 1.46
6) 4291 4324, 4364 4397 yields 1.31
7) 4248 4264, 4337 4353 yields 1.06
